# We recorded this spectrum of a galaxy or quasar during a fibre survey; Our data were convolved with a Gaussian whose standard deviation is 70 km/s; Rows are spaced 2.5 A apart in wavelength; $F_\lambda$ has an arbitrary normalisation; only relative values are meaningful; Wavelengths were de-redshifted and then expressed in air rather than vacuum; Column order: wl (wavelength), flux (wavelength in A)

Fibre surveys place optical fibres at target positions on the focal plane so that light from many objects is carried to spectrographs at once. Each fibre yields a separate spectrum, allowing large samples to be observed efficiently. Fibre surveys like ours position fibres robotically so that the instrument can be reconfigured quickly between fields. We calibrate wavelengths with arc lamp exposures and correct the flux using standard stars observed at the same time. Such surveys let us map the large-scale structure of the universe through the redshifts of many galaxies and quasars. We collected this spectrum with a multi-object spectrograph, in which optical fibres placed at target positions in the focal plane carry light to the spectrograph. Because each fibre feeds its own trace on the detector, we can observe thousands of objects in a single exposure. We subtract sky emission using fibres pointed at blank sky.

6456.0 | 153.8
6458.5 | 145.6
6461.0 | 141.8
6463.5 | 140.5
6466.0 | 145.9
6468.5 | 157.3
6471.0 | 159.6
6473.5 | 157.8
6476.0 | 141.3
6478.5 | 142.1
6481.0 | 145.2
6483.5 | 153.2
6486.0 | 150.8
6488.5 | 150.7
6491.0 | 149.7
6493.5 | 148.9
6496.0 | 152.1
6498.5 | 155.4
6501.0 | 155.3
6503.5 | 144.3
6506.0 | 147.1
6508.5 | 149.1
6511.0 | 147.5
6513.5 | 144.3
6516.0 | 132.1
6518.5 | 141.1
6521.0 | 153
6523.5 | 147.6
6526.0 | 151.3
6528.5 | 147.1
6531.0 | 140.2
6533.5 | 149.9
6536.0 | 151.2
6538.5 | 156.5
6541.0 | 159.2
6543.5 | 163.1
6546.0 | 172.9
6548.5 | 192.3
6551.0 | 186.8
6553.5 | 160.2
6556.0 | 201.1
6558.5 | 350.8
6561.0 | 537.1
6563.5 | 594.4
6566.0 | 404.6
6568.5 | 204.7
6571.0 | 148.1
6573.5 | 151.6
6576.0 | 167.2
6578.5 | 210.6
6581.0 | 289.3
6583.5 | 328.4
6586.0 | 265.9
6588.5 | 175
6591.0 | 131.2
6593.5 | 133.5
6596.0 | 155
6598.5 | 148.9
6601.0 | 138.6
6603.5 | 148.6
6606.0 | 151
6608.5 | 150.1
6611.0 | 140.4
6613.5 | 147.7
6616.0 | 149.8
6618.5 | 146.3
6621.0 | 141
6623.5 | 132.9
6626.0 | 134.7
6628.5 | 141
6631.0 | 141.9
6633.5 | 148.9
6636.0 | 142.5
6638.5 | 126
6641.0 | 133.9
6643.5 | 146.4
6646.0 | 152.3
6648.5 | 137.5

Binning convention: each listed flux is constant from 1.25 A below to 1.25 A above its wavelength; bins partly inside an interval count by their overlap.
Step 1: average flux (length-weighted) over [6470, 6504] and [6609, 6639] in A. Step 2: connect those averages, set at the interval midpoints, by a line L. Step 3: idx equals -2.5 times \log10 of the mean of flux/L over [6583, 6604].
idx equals -0.222 mag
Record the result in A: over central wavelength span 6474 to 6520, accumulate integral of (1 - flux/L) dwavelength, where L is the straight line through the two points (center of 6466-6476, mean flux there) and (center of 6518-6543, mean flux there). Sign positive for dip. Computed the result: 1.6 A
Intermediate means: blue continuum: 155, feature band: 147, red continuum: 150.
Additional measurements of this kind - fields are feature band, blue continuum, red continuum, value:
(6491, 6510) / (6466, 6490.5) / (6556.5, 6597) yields 2.8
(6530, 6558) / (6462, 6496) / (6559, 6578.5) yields 10.0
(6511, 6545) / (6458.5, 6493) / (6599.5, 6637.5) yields -0.5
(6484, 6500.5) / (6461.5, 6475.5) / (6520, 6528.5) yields -0.1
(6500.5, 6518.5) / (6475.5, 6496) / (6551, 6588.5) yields 3.9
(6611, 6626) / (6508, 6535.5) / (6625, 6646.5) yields -0.1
